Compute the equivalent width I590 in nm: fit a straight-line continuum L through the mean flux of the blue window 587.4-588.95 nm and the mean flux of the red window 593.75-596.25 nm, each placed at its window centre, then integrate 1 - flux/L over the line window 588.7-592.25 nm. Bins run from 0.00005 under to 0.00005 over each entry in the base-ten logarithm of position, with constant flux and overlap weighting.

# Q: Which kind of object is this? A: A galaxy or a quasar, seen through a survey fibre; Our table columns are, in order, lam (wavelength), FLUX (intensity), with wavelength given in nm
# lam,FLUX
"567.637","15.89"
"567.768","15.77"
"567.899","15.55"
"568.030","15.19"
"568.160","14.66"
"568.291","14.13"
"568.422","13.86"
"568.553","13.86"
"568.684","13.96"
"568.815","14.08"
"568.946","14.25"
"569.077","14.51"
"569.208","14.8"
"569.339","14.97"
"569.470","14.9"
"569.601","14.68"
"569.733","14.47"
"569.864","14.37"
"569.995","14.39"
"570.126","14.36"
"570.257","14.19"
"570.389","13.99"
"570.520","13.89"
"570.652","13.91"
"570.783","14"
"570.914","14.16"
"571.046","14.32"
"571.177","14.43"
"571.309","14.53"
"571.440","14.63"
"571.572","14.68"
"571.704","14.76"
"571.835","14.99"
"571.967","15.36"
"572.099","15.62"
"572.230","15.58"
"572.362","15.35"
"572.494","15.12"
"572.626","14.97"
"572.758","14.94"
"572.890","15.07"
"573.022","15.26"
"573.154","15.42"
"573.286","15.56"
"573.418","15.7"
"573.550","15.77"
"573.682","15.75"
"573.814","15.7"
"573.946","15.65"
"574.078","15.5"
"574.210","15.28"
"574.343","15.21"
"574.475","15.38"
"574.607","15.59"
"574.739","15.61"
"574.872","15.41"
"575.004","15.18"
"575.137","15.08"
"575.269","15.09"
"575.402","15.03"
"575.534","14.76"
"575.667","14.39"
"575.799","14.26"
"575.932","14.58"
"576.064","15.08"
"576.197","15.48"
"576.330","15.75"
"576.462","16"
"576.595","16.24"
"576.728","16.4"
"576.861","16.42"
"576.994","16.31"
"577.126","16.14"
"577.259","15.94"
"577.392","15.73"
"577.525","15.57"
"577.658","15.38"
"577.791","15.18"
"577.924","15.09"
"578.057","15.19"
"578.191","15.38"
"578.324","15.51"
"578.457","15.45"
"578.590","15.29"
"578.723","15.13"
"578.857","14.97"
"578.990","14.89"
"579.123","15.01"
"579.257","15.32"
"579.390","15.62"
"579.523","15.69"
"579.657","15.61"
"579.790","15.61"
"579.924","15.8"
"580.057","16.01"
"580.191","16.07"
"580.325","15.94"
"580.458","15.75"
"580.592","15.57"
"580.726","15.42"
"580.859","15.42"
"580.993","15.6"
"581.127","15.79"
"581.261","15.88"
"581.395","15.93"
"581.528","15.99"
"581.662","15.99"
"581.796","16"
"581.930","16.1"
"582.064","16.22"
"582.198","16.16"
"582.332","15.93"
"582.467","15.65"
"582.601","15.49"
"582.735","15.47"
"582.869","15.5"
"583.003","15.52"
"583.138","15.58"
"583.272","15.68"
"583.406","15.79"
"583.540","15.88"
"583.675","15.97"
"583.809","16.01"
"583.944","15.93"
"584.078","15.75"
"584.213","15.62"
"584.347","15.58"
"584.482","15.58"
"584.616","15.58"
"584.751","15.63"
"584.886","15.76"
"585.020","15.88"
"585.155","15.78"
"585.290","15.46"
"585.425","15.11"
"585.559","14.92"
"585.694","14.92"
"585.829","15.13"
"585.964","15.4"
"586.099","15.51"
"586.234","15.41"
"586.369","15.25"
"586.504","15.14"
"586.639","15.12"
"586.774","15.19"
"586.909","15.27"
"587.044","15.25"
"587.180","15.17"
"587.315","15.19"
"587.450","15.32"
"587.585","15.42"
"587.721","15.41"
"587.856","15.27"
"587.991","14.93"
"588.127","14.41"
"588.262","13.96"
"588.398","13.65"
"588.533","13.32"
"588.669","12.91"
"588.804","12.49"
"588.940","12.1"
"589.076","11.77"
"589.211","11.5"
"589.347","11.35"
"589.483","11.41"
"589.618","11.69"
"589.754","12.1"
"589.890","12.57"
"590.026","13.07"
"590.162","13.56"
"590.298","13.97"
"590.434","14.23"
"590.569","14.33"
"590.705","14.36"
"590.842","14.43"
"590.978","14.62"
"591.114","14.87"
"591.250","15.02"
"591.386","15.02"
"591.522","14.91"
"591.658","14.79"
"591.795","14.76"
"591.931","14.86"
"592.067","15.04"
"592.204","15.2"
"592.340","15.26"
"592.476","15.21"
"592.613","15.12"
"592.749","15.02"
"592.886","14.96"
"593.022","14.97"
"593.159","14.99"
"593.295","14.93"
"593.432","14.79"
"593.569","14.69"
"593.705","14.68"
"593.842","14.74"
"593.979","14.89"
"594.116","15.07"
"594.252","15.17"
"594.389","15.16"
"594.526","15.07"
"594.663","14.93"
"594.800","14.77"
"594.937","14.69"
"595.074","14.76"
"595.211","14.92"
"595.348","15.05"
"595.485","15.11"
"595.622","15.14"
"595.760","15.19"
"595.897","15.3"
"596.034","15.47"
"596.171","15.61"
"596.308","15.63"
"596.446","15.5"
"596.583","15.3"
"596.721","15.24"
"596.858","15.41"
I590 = 0.21 nm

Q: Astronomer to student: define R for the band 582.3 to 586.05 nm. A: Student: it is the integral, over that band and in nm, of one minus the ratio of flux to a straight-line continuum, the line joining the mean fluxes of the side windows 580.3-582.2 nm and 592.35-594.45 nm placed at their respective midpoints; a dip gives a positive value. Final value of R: 0.01 nm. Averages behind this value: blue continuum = 15.8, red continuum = 15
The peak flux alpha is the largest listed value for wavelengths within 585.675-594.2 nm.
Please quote 15.51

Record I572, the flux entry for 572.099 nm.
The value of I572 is 15.62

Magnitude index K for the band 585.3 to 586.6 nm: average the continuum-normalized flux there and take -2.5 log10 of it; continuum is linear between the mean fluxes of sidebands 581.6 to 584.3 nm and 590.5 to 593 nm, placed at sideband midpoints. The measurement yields 0.02 mag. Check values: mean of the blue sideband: 15.8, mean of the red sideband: 14.9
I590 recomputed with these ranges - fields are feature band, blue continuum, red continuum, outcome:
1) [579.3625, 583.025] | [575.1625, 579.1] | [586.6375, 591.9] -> -0.21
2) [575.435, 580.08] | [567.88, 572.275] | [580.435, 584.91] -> -0.06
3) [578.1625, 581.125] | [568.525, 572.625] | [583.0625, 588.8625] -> -0.12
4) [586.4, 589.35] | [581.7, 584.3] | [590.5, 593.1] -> 0.22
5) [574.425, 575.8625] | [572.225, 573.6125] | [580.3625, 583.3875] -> 0.03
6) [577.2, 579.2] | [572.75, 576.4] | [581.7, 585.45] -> 0.02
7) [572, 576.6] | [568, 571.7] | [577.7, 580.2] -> -0.14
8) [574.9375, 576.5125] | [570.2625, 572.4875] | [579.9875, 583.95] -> 0.01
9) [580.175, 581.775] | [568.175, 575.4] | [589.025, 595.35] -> -0.13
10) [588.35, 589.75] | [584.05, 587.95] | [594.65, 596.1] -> 0.28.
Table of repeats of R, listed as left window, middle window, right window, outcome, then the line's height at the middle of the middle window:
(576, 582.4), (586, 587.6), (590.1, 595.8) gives -0.005 nm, 15.2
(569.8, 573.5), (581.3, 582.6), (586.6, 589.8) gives -0.168 nm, 14.1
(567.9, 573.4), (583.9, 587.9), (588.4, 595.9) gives -0.284 nm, 14.4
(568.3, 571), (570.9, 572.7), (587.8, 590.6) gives -0.099 nm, 14.1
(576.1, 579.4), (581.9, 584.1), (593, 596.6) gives -0.055 nm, 15.4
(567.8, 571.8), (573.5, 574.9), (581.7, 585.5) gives -0.065 nm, 14.8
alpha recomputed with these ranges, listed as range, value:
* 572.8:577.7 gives 16.42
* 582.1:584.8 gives 16.16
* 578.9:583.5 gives 16.22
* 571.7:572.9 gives 15.62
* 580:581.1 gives 16.07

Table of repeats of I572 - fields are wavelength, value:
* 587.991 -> 14.93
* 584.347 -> 15.58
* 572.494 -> 15.12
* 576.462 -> 16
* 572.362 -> 15.35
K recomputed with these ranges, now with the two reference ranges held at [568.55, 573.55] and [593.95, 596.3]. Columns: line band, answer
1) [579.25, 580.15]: -0.06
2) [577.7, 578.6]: -0.03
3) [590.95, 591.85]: 0.01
